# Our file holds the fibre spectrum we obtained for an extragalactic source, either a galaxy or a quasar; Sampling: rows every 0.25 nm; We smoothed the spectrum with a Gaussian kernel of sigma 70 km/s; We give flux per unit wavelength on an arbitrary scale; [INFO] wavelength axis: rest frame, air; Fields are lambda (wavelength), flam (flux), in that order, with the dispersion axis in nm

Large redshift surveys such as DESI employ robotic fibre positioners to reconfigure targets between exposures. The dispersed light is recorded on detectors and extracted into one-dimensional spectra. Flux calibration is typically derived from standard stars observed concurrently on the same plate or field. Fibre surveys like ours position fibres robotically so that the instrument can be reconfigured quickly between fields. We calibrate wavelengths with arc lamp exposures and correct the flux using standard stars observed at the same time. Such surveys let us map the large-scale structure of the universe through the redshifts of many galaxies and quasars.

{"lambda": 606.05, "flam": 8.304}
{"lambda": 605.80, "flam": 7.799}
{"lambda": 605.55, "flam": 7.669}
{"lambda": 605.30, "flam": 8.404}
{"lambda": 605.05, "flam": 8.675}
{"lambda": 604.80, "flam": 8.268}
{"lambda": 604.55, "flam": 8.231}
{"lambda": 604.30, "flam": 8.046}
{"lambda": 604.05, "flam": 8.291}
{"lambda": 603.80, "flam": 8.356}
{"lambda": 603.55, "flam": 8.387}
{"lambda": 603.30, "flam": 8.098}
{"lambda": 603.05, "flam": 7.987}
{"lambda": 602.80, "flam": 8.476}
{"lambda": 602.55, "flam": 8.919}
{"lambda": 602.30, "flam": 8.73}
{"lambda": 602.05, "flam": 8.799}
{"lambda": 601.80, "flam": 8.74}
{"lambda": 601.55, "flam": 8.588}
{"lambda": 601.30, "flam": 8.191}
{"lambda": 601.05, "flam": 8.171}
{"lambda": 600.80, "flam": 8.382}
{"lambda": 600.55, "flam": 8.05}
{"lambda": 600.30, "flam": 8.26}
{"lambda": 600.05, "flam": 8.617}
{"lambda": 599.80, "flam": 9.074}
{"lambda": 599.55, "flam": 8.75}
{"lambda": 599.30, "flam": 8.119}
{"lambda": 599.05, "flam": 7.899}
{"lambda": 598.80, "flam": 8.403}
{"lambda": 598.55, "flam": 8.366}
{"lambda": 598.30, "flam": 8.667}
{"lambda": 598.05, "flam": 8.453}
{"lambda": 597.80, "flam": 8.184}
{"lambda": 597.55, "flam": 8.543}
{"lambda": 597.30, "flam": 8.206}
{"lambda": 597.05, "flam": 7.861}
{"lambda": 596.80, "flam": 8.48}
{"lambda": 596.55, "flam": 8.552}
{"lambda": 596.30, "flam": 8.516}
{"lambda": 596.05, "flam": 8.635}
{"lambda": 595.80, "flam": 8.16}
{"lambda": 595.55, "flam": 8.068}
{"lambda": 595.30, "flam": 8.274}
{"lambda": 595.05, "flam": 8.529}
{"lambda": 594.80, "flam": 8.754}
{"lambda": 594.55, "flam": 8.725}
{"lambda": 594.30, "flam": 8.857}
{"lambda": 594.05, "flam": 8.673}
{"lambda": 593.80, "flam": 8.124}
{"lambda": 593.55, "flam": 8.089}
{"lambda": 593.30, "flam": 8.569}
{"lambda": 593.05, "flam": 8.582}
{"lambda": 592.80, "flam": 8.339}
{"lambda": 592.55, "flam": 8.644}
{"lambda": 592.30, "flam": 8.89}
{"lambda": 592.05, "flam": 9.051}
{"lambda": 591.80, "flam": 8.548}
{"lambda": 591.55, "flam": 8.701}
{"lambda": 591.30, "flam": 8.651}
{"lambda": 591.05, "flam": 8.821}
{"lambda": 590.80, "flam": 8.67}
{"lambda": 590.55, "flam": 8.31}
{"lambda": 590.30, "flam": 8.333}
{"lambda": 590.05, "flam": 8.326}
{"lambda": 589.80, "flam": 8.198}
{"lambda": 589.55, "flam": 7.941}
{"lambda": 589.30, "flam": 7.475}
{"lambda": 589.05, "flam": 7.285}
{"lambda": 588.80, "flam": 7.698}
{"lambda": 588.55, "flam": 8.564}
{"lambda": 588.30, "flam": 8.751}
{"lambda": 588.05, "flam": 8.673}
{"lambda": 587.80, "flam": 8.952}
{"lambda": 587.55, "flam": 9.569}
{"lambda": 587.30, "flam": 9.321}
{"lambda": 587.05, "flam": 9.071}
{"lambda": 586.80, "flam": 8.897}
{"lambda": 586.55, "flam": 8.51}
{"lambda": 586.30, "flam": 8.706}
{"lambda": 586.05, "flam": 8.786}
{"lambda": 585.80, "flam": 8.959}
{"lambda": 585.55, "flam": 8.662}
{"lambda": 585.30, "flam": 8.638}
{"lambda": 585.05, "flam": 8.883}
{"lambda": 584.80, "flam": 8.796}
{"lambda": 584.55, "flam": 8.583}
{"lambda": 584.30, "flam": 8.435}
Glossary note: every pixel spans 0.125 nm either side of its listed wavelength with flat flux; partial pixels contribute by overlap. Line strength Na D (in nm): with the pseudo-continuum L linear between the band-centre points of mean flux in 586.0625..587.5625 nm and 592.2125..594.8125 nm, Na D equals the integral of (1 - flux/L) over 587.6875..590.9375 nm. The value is 0.21 nm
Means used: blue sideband 8.95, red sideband 8.56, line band 8.24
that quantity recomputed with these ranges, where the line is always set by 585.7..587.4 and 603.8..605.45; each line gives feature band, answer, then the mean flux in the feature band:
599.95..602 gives 0.01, 8.39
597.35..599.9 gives 0.02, 8.43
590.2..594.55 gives 0.06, 8.59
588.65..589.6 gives 0.13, 7.6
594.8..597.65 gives 0.07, 8.36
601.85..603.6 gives -0.03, 8.5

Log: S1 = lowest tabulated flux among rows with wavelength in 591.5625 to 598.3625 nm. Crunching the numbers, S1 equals 7.861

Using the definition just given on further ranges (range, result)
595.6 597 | 8.16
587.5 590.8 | 7.285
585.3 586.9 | 8.51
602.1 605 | 7.987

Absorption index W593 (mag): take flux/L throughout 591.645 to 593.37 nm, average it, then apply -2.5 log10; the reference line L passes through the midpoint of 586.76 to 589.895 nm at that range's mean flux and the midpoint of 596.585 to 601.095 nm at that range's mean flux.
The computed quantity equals -0.03 mag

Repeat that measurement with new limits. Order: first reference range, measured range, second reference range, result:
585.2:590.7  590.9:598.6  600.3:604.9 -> -0.01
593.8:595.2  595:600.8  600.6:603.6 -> 0.02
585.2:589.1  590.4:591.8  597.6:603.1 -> 0.00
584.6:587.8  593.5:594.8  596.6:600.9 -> 0.00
